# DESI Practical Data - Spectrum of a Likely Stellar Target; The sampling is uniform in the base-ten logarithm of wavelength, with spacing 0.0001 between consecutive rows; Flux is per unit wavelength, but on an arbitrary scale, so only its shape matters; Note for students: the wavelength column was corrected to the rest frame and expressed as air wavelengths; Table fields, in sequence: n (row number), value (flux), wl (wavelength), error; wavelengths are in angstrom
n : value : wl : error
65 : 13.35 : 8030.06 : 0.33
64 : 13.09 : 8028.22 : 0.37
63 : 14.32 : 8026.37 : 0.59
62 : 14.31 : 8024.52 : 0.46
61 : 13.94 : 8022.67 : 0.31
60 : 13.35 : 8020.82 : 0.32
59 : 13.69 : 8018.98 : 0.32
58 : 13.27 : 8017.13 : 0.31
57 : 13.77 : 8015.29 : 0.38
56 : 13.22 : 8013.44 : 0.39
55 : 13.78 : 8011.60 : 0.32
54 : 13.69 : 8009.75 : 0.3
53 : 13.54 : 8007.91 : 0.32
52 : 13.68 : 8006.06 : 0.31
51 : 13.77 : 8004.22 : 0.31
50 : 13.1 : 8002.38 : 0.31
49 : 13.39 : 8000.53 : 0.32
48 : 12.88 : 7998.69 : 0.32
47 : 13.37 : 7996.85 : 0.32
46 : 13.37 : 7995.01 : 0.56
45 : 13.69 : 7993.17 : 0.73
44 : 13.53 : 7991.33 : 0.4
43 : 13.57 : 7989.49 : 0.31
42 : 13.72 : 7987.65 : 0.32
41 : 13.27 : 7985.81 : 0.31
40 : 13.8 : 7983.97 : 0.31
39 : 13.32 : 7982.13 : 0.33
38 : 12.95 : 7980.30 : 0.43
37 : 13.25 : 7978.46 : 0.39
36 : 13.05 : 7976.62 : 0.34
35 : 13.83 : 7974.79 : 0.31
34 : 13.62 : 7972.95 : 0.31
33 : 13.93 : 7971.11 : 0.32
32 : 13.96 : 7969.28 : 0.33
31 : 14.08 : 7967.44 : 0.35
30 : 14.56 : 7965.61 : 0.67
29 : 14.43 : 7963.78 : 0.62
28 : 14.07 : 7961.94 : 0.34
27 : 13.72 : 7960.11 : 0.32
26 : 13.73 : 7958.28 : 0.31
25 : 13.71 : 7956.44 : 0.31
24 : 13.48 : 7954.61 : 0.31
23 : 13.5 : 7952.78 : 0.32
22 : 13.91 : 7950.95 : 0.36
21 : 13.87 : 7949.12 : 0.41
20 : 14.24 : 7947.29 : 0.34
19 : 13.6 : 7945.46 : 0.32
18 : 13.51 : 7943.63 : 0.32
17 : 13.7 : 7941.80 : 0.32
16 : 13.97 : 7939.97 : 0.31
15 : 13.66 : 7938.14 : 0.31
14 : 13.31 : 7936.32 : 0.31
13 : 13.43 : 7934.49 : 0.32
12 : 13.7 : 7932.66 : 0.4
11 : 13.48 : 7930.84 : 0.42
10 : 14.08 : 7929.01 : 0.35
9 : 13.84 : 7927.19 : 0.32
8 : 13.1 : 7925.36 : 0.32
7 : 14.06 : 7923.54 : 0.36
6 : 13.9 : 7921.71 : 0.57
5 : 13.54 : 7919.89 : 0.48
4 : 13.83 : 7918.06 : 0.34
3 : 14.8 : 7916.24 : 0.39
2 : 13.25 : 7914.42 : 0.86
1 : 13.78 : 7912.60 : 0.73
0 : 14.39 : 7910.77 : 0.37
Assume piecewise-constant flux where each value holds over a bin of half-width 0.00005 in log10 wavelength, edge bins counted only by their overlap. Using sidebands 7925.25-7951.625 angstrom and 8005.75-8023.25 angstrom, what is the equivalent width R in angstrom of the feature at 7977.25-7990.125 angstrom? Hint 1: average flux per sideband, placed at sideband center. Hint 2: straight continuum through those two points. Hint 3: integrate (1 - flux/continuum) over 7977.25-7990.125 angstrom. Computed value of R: 0.2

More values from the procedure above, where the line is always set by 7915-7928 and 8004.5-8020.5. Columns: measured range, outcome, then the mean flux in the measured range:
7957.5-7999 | 0.1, 13.7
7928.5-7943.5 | 0.2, 13.6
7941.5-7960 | 0.1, 13.7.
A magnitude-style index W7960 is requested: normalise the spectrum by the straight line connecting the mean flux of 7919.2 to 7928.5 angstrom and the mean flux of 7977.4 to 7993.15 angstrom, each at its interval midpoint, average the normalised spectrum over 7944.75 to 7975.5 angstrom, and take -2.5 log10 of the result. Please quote -0.03 mag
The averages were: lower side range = 13.7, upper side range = 13.4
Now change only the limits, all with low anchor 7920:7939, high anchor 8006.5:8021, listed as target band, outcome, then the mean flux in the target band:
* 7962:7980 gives -0.02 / 13.8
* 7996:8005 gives 0.02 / 13.3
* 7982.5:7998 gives 0.00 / 13.5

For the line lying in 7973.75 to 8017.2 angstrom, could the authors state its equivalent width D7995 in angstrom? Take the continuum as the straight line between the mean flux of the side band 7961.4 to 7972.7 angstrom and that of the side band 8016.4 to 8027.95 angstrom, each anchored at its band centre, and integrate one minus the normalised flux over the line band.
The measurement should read 1.5 angstrom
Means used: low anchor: 14.1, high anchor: 13.8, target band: 13.5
